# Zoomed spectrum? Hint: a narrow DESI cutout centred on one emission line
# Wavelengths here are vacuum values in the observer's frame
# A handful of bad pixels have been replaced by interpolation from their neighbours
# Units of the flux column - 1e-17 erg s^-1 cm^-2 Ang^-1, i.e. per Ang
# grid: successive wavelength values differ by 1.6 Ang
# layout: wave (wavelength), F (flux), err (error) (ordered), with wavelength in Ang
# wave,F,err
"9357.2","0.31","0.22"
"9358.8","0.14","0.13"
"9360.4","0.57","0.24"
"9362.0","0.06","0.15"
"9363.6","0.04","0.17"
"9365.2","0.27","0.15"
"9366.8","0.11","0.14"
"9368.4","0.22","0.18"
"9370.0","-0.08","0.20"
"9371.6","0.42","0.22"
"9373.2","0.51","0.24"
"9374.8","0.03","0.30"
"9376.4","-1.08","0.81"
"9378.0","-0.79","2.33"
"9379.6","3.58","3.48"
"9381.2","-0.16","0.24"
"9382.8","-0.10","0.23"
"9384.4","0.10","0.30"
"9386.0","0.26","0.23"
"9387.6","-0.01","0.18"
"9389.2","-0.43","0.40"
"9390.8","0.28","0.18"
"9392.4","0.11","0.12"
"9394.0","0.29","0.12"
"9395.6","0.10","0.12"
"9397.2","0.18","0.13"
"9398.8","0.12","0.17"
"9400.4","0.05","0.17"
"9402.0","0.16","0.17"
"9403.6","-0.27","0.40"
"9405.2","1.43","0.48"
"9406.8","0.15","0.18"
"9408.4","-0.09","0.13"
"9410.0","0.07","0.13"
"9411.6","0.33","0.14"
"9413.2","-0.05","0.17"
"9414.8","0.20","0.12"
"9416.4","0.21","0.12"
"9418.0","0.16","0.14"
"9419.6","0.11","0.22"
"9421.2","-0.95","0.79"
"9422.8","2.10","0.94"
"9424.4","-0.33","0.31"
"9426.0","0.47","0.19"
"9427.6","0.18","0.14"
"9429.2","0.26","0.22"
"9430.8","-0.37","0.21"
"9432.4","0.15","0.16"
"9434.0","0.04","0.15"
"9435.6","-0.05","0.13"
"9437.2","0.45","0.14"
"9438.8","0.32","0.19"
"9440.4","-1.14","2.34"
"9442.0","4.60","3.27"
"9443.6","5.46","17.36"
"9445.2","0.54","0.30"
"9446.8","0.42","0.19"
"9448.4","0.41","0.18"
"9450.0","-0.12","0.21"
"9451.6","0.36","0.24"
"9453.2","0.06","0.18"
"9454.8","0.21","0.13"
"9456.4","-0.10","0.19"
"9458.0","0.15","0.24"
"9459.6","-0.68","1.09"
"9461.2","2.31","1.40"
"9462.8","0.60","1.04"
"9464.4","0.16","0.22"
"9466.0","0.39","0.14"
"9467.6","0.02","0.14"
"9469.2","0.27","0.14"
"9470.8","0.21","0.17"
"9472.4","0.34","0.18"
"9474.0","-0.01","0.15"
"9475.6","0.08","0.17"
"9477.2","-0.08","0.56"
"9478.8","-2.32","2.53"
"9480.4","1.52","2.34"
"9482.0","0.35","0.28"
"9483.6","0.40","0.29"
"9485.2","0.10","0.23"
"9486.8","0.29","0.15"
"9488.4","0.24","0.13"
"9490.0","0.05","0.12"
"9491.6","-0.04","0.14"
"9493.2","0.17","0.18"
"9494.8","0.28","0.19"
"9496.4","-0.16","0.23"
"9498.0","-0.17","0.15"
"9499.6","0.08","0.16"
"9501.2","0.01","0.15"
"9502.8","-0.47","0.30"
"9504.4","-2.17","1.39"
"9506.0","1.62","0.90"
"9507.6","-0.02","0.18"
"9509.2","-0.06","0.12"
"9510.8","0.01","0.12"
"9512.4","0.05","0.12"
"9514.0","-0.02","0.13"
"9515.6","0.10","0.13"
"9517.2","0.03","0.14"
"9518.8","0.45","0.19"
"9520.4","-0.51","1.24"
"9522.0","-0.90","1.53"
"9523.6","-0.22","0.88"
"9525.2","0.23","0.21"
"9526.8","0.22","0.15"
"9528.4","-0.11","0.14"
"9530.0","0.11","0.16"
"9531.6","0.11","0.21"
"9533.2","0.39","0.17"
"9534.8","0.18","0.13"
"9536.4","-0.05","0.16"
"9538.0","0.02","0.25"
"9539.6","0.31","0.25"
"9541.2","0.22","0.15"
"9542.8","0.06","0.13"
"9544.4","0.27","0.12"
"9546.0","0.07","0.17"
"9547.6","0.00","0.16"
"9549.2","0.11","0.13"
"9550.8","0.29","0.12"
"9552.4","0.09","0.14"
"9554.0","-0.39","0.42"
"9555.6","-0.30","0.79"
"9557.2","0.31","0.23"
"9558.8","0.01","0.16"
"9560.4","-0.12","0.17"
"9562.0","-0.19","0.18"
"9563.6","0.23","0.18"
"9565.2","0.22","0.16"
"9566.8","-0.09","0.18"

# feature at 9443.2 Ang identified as H-beta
